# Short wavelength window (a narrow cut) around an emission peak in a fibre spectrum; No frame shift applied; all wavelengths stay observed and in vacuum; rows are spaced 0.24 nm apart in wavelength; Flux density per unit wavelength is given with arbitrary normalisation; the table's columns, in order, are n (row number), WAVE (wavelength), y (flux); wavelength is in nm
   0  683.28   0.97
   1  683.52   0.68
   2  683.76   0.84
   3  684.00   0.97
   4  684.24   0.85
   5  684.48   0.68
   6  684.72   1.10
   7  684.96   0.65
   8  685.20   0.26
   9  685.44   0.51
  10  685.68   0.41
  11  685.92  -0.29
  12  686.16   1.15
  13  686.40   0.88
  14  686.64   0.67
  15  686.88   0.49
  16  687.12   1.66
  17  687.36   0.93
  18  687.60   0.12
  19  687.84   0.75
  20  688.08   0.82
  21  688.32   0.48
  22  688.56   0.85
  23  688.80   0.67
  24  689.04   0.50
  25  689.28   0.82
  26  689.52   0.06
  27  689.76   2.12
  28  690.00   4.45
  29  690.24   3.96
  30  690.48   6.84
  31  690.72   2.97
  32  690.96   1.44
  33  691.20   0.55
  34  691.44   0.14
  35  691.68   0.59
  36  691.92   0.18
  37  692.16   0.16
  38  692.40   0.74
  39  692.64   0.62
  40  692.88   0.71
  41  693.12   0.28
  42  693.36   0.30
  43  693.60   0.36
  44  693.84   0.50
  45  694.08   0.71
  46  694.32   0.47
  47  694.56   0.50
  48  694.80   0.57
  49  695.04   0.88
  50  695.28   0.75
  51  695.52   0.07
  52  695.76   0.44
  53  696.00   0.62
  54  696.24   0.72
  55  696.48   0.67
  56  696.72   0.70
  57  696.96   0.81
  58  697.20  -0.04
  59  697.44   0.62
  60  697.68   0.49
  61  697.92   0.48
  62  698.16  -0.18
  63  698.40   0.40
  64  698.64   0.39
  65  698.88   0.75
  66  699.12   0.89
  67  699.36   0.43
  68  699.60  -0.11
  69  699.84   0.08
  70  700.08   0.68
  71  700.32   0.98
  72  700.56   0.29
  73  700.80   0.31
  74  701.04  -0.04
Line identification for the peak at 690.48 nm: [O II]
